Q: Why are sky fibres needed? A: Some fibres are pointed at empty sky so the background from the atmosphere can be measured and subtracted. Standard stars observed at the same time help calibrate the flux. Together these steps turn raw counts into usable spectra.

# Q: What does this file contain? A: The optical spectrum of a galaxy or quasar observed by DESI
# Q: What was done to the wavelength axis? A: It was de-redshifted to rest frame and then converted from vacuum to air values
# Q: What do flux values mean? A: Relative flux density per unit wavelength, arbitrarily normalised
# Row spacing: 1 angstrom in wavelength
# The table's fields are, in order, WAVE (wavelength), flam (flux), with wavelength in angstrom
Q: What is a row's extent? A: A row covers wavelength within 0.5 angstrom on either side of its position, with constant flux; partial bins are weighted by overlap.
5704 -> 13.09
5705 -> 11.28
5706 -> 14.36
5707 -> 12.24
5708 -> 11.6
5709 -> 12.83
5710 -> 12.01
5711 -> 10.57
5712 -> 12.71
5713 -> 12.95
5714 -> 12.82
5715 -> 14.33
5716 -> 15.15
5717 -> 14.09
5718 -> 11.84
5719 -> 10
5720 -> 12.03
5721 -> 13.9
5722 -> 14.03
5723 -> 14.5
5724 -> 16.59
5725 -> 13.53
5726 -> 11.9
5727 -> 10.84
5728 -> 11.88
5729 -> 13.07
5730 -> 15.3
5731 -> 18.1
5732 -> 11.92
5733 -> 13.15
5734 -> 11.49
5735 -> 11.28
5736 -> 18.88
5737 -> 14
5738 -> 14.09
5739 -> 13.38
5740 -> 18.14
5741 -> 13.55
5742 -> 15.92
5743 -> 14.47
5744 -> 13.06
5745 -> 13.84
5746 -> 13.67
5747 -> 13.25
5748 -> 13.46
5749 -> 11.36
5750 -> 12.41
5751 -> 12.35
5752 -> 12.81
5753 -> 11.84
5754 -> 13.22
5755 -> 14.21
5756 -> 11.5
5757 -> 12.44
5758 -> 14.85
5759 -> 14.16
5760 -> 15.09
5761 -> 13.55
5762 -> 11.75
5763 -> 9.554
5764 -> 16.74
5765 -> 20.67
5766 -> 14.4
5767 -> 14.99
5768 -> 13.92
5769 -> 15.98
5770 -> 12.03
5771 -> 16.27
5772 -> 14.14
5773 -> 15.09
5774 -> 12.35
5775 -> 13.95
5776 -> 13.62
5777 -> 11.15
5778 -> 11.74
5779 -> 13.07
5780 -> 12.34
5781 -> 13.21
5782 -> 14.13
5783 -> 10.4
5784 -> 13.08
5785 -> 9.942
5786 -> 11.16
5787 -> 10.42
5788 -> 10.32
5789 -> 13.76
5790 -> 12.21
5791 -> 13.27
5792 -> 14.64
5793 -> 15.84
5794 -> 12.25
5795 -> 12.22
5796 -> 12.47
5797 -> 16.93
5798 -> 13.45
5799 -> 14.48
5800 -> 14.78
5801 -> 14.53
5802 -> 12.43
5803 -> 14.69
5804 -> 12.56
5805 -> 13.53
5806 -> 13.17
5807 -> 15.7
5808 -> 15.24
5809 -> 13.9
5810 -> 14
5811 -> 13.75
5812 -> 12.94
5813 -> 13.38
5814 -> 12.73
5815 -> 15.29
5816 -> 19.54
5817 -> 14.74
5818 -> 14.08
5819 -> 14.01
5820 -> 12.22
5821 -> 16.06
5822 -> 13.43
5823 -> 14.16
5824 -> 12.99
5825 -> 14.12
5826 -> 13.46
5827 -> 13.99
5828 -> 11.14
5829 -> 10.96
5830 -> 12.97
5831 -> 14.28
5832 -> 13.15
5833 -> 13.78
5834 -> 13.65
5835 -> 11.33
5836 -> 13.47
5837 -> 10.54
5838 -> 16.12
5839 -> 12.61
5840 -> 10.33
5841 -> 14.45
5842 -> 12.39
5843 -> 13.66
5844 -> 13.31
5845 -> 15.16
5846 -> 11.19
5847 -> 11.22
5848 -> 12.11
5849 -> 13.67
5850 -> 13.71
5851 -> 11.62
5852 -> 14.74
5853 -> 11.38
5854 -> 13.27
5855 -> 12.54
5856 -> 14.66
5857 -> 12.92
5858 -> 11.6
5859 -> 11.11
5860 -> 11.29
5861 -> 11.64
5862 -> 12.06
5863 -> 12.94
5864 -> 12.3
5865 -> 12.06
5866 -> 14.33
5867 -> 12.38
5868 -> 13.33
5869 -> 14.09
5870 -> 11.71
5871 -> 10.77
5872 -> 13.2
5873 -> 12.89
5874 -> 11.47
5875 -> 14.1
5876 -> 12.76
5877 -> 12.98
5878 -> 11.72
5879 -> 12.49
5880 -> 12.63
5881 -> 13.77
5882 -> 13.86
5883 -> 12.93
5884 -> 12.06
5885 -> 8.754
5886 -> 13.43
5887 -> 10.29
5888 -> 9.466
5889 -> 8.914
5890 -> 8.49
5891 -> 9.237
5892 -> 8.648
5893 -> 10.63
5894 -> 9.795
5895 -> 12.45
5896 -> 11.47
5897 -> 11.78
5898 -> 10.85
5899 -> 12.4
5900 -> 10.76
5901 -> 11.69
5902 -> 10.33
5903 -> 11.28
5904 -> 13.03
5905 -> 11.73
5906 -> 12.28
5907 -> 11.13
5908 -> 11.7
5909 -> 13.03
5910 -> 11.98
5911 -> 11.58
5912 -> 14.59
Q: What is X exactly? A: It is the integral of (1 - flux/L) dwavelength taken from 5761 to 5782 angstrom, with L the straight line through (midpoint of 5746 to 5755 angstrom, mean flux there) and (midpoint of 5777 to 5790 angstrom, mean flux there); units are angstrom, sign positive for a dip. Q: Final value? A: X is -2.8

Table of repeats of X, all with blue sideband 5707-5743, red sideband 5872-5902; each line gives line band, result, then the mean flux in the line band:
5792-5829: -4.59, 14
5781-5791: 0.68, 11.9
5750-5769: -1.08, 13.8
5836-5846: -0.86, 13.1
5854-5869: -1.01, 12.6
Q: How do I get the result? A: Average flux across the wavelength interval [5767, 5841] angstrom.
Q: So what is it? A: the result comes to 13.4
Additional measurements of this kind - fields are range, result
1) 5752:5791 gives 13.2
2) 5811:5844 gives 13.5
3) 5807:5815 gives 13.9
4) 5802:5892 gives 12.9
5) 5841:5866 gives 12.7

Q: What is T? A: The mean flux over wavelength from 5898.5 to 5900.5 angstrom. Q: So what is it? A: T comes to 11.6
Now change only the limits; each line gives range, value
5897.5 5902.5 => 11.2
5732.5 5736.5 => 13.7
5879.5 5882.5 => 13.4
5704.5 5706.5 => 12.8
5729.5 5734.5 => 14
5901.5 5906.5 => 11.7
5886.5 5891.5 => 9.28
